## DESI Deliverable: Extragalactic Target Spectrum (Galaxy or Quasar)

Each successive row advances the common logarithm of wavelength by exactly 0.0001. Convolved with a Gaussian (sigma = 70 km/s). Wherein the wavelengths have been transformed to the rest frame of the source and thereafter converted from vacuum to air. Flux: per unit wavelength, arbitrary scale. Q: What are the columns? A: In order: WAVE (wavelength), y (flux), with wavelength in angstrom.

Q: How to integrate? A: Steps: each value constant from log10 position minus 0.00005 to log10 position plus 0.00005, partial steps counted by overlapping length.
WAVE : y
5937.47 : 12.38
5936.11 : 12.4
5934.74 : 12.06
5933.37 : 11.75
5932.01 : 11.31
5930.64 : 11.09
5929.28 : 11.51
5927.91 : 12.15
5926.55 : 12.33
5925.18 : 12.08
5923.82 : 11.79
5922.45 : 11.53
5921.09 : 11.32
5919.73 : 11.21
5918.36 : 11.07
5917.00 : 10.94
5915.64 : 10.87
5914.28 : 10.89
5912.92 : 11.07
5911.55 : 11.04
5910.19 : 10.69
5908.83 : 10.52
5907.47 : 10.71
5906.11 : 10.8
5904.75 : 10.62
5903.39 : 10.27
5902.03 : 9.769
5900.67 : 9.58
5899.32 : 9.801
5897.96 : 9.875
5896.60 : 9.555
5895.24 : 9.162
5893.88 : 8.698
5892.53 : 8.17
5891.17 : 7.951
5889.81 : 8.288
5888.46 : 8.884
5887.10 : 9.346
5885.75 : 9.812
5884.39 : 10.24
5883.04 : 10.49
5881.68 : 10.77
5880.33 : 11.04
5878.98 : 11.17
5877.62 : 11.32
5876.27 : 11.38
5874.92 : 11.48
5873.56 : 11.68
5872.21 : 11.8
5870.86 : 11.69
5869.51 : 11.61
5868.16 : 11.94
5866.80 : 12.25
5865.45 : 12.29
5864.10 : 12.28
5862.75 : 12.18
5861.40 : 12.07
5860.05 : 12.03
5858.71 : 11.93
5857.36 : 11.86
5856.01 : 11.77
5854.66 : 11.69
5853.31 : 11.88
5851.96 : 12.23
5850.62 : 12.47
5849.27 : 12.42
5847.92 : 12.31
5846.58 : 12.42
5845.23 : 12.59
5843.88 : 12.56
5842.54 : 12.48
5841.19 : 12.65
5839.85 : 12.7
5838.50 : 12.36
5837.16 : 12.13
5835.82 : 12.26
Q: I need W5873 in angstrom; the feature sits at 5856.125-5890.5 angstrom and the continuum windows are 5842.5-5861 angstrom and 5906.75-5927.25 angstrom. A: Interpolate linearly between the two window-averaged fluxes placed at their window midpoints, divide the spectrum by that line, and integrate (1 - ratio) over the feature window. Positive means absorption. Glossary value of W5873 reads 1.93 angstrom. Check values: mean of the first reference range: 12.2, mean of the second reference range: 11.2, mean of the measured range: 11.2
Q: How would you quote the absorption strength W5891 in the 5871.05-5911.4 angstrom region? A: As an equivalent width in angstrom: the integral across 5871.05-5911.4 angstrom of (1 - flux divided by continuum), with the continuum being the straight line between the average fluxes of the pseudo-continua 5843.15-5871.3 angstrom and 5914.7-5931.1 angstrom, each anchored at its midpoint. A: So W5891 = 5.6 angstrom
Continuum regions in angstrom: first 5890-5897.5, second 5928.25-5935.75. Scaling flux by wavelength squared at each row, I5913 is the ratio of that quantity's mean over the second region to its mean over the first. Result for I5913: 1.35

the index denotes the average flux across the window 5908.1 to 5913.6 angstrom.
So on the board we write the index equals 10.8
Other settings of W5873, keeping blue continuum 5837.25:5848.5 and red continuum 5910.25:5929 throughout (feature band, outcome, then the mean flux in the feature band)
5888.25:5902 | 3.16 angstrom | 9.04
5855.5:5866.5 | 0.15 angstrom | 12.1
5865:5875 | 0.20 angstrom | 11.8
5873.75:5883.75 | 0.72 angstrom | 11.1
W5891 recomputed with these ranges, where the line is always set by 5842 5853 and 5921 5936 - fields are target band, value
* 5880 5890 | 1.83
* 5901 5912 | 1.31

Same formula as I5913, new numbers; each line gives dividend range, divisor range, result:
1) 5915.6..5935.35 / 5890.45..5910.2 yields 1.20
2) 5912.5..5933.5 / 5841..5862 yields 0.96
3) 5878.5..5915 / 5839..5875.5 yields 0.83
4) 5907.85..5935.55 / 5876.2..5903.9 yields 1.18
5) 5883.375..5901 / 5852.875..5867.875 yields 0.77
